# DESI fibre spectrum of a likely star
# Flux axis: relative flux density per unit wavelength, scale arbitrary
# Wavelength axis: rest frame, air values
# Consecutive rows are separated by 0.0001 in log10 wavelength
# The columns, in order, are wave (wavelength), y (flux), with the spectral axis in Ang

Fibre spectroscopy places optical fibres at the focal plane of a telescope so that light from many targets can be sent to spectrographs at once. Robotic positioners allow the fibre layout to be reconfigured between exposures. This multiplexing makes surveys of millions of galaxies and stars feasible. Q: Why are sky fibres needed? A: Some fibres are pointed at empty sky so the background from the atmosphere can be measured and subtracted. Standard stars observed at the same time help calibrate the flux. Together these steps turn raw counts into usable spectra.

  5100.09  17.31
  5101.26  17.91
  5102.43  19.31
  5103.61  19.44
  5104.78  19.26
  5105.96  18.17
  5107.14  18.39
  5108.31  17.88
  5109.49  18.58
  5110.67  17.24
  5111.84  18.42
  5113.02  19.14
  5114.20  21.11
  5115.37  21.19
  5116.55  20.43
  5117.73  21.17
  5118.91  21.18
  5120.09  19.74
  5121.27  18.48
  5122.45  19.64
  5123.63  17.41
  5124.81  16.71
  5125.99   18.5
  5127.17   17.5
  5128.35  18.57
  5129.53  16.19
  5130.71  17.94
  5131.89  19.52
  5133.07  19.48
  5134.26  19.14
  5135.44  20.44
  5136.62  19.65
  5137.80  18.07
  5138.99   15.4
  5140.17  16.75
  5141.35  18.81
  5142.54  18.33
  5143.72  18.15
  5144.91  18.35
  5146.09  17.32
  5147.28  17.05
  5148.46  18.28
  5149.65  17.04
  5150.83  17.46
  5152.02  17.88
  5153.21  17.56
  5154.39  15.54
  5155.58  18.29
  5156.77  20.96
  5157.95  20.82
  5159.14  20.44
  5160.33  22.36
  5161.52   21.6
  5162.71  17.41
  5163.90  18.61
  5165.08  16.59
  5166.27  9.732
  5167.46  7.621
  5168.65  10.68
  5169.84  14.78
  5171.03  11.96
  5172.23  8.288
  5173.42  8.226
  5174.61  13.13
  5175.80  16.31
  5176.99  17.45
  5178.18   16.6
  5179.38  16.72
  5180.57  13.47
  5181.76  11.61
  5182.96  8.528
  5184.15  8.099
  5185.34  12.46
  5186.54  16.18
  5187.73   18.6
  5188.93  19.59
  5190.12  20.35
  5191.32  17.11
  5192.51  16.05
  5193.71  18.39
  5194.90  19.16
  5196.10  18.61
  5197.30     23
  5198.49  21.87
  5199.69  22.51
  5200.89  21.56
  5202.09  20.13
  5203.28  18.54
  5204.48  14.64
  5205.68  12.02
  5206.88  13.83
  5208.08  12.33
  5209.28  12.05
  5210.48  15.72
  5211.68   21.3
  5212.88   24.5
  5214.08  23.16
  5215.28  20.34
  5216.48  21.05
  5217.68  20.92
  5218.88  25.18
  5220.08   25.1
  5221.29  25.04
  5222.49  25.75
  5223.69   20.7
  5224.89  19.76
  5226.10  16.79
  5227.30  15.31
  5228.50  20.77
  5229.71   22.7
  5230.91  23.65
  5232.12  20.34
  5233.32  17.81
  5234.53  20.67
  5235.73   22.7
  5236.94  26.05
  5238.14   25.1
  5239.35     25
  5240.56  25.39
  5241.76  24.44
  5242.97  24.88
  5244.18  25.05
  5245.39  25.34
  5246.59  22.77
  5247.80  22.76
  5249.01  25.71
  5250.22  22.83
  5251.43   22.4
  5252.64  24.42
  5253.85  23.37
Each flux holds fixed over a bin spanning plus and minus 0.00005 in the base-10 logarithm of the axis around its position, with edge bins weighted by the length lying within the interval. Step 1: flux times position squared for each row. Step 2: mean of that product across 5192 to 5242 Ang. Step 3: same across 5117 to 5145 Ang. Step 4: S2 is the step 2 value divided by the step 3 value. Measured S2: 1.14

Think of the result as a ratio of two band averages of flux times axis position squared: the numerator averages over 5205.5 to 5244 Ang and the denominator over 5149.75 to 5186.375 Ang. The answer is 1.43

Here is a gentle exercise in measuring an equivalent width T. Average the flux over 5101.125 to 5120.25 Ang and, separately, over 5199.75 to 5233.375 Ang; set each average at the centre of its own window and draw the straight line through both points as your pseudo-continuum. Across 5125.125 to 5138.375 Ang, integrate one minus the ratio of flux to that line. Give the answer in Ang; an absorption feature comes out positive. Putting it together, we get 0.6 Ang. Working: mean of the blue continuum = 19.4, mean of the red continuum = 19.8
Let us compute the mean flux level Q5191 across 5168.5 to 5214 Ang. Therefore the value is 16.1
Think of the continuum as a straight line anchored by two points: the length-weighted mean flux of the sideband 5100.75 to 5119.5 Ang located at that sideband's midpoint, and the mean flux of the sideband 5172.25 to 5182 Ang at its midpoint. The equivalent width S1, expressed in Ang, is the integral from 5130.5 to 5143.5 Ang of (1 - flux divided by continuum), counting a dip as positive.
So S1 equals -1.0 Ang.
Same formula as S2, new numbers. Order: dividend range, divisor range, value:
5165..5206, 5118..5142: 0.86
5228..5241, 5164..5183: 1.81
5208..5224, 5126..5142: 1.20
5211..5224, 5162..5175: 1.87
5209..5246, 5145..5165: 1.22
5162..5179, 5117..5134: 0.73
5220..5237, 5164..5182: 1.66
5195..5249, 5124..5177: 1.29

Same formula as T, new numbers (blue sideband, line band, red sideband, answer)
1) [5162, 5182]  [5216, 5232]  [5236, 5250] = -0.1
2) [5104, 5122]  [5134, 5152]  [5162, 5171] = -2.1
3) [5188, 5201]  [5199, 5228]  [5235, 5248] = 2.9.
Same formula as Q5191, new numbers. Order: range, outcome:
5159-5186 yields 13.9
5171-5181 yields 13.7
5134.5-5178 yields 16.6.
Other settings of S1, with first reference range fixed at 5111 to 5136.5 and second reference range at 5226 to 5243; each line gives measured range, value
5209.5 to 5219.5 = 0.2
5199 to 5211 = 2.8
